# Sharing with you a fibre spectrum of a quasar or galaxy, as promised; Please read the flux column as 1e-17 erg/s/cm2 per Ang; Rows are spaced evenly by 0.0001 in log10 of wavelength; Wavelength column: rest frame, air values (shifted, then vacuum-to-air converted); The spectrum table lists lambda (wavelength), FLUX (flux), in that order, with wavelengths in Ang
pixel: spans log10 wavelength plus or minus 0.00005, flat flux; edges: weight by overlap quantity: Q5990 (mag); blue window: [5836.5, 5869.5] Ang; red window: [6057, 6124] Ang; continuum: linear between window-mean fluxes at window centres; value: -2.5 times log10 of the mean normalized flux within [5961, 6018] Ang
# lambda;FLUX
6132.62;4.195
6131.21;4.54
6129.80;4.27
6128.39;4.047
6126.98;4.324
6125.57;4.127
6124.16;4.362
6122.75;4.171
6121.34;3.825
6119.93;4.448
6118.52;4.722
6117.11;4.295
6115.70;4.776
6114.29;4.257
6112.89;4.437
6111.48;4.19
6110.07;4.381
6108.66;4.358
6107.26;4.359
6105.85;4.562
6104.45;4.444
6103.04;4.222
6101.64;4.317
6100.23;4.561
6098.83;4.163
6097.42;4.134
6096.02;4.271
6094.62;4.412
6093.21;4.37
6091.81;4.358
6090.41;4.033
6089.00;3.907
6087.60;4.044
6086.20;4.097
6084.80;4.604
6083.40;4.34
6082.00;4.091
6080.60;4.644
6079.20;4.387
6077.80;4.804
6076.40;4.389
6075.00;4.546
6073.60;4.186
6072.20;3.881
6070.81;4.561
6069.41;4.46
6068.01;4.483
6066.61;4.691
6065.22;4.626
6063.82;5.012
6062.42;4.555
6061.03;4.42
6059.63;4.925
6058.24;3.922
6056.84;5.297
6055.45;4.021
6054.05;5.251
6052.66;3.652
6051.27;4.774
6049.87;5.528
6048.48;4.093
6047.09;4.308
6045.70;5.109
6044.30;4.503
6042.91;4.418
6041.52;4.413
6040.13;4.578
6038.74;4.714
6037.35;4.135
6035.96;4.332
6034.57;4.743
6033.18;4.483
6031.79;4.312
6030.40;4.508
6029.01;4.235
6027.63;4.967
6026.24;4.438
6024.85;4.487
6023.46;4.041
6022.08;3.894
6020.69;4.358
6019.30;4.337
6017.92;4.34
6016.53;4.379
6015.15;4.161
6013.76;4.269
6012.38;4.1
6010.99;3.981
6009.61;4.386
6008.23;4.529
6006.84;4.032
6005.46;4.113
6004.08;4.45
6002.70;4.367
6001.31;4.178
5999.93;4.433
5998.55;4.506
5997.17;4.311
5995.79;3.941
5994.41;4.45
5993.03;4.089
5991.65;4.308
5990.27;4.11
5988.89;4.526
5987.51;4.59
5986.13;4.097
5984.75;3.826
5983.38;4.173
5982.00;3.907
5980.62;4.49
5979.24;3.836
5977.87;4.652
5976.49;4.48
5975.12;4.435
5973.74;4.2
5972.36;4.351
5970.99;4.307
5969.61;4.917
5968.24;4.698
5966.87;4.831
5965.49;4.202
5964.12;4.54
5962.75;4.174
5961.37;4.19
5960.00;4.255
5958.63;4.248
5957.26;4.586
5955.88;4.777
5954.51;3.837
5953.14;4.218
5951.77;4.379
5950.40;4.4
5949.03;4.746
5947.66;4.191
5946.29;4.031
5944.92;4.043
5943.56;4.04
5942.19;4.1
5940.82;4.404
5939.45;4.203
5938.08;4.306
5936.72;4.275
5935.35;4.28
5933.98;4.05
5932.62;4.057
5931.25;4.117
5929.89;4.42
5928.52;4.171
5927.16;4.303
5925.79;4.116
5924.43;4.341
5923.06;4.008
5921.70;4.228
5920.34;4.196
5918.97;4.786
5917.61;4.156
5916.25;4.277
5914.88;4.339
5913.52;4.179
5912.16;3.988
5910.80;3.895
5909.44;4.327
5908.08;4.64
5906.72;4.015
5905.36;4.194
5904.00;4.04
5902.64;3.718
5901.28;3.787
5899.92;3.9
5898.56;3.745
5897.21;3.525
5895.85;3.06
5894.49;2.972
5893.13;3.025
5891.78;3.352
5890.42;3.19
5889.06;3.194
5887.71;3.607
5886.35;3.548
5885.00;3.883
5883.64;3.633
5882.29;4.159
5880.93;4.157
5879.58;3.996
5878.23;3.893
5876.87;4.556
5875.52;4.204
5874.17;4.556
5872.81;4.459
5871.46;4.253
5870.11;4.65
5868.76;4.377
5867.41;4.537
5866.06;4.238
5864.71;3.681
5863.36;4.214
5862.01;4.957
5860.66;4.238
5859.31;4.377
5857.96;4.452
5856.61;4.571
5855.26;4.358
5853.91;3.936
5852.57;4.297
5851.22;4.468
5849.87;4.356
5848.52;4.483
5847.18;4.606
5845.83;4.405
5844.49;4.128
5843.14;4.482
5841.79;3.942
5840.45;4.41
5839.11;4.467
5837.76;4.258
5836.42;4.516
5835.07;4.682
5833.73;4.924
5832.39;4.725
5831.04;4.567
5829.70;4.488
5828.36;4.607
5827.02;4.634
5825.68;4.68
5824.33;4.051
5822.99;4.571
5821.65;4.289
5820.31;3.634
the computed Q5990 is 0.02 mag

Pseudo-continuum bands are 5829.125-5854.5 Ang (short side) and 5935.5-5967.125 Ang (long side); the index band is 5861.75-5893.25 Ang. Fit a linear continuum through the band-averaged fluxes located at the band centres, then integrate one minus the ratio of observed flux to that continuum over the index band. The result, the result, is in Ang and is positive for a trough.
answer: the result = 2.7 Ang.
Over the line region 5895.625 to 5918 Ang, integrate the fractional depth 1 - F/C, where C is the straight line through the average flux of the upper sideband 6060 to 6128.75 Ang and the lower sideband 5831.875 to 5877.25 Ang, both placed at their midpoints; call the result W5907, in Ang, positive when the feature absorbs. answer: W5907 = 2.0 Ang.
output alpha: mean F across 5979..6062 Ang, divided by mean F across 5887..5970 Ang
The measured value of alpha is 1.06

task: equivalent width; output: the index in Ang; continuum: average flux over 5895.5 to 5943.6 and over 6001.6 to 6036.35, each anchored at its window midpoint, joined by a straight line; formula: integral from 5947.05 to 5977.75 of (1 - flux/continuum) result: -1.46 Ang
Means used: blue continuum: 4.12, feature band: 4.41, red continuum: 4.33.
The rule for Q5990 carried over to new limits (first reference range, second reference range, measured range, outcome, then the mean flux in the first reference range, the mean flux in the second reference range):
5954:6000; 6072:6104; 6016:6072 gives -0.05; 4.33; 4.3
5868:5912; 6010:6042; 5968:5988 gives -0.03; 3.89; 4.36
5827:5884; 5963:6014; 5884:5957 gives 0.08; 4.37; 4.31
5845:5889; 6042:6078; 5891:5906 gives 0.20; 4.24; 4.55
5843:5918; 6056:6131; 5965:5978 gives -0.08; 4.07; 4.38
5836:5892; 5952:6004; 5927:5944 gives 0.02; 4.2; 4.33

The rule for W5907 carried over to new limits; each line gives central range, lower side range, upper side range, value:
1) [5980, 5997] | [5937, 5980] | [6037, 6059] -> 0.8 Ang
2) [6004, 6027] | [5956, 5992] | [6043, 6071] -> 1.2 Ang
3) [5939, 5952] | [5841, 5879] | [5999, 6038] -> 0.2 Ang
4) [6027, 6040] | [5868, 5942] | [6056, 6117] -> -0.6 Ang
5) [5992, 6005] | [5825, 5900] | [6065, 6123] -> -0.1 Ang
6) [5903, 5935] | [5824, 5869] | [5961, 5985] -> 1.3 Ang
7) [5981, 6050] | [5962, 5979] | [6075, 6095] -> 1.1 Ang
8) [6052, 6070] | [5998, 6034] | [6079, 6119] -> -1.0 Ang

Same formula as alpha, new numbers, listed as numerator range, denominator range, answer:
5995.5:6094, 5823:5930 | 1.06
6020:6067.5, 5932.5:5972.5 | 1.05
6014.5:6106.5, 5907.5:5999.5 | 1.03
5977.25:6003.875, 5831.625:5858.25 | 0.96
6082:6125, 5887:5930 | 1.10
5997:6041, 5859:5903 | 1.11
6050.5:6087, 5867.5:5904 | 1.17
